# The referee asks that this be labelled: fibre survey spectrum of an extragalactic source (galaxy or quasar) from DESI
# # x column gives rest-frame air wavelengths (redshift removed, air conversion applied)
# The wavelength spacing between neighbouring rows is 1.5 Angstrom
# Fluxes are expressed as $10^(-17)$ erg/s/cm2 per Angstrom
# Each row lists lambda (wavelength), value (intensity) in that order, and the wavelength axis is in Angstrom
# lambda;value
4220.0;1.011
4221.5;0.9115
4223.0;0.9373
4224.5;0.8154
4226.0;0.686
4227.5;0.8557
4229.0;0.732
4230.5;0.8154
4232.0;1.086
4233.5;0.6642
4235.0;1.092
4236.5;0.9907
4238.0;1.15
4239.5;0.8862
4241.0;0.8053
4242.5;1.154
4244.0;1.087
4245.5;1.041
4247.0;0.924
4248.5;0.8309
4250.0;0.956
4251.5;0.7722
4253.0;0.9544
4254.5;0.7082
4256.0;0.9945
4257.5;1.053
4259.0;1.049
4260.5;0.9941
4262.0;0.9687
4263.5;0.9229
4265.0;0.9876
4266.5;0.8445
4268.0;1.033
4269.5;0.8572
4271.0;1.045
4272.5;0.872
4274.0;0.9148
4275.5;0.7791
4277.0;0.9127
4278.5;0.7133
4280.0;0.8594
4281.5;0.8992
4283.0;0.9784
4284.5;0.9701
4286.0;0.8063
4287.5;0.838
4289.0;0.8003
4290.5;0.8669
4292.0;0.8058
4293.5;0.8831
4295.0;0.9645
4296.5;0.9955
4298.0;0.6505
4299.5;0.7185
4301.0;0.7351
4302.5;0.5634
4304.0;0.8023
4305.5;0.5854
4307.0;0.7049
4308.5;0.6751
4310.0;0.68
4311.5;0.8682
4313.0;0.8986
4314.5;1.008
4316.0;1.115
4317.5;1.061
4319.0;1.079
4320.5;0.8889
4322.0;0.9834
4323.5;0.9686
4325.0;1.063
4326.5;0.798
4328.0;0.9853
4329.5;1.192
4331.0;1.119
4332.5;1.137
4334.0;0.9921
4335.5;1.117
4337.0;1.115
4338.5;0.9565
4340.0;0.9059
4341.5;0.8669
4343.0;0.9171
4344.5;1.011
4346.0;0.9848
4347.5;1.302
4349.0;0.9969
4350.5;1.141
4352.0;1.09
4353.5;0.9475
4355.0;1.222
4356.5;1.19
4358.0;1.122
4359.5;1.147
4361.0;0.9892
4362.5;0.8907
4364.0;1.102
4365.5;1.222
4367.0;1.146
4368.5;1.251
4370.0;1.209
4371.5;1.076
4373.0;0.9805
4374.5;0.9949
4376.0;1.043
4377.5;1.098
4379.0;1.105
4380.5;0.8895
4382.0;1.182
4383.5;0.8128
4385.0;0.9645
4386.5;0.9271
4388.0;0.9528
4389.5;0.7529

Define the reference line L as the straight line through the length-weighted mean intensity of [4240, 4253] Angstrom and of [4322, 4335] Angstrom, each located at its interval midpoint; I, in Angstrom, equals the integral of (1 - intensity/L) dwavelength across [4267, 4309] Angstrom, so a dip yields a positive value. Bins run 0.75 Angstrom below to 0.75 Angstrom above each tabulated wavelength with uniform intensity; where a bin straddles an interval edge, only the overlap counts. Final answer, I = 6.7 Angstrom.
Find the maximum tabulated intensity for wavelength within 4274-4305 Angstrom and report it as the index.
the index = 0.9955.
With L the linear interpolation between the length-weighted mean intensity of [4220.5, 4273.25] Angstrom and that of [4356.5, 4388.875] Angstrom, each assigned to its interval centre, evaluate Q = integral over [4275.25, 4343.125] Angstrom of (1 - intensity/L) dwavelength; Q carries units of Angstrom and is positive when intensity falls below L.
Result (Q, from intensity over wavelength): 6.51 Angstrom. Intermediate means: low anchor 0.928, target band 0.897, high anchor 1.05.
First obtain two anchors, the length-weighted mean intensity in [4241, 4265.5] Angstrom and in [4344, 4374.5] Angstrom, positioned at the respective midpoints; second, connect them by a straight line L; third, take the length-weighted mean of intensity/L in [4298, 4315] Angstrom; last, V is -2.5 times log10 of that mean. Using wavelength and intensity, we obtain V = 0.36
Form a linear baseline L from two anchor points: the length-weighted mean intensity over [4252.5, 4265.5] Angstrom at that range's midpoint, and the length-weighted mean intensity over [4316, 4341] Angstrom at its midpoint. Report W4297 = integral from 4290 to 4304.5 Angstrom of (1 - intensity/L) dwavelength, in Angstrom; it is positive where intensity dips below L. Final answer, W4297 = 2.9 Angstrom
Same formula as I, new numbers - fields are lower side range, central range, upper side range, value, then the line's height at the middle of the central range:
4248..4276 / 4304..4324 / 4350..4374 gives 2.72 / 1.02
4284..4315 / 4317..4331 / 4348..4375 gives -1.39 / 0.917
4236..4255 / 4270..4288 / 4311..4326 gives 1.57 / 0.967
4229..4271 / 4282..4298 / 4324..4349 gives 1.69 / 0.984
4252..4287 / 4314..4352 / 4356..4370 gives 0.93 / 1.06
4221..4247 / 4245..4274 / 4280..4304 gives -1.73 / 0.884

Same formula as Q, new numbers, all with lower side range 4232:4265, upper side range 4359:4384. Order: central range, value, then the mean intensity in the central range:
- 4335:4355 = 0.22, 1.03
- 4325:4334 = -0.11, 1.04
